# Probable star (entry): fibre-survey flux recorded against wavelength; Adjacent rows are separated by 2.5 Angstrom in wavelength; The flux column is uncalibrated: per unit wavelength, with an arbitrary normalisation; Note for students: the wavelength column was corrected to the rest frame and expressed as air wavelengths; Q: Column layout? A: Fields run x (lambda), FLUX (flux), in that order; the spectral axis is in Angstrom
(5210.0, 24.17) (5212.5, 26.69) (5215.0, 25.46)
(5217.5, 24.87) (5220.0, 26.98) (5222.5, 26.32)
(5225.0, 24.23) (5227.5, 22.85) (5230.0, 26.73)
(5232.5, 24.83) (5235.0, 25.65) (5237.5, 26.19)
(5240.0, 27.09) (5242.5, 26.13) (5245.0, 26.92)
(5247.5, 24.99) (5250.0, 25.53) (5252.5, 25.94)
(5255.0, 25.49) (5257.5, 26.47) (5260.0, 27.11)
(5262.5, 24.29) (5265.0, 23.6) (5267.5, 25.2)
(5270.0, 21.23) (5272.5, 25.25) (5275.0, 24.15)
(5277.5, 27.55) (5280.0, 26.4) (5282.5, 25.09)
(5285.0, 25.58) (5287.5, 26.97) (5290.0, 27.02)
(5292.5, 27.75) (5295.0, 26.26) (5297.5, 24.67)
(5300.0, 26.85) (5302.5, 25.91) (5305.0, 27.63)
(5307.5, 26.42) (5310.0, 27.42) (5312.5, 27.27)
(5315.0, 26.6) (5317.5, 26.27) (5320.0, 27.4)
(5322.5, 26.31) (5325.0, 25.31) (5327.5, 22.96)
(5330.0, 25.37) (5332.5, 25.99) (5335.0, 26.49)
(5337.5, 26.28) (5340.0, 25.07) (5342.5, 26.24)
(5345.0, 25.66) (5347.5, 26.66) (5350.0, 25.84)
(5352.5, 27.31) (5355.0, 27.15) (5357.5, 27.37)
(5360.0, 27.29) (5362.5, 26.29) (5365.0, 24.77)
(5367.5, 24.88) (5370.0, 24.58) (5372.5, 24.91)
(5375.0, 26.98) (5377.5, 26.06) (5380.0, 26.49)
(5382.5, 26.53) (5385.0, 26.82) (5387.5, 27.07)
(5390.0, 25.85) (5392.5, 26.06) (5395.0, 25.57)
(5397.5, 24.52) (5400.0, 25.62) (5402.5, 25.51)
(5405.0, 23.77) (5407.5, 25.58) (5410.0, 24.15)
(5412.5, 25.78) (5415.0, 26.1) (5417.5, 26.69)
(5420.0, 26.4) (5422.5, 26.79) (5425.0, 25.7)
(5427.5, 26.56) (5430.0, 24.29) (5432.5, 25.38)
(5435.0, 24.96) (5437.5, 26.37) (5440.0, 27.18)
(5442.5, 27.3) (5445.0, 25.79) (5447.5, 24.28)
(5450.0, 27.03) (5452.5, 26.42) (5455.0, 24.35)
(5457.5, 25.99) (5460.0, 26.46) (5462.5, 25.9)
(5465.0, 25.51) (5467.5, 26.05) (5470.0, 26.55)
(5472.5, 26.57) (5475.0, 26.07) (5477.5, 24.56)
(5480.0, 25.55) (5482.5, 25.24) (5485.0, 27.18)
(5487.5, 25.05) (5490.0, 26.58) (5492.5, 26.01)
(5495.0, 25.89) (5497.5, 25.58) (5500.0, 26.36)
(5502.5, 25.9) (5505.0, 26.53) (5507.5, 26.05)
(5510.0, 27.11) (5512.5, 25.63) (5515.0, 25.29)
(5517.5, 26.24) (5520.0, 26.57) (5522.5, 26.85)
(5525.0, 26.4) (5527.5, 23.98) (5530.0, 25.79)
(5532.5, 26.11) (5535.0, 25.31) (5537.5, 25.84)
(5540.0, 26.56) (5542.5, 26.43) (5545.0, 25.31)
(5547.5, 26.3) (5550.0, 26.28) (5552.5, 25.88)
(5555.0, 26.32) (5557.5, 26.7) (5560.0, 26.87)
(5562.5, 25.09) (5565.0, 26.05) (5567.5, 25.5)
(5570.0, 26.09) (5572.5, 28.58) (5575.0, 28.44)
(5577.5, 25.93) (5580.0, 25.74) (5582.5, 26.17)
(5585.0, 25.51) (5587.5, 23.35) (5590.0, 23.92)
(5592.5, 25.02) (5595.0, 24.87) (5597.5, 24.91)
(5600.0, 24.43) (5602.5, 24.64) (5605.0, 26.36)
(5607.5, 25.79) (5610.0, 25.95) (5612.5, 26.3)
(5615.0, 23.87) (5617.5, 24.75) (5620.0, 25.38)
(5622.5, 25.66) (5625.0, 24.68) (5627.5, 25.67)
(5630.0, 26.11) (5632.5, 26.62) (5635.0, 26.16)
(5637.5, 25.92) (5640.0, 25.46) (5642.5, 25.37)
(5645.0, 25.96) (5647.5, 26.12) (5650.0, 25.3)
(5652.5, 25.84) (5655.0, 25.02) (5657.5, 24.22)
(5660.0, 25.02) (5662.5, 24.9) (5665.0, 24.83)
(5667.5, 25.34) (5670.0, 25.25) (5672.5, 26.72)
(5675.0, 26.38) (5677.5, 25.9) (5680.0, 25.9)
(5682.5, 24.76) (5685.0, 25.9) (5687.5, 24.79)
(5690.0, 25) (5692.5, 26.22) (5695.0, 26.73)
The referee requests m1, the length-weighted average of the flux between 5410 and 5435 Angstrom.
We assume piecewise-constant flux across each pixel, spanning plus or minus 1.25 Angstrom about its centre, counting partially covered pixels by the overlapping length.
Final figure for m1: 25.8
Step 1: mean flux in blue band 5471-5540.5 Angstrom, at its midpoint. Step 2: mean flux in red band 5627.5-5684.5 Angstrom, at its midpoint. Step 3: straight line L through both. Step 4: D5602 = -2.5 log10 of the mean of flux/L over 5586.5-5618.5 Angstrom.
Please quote 0.03 mag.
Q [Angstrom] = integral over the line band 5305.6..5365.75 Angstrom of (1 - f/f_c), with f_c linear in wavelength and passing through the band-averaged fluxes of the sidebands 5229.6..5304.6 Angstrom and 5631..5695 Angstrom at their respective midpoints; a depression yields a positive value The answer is -1.2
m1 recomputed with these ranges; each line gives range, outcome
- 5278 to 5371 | 26.2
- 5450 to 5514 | 26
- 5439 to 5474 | 26.1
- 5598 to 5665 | 25.4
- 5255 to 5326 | 26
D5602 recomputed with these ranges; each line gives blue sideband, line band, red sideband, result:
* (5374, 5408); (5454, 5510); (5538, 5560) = 0.01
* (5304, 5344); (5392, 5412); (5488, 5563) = 0.04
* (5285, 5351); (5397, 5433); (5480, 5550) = 0.02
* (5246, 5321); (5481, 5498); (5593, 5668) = -0.01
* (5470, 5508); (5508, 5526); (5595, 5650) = -0.02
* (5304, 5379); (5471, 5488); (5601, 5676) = 0.00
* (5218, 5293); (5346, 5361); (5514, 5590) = -0.05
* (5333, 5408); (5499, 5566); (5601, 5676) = -0.02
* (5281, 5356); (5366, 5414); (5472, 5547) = 0.02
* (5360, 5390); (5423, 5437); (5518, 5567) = 0.02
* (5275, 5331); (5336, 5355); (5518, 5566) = 0.00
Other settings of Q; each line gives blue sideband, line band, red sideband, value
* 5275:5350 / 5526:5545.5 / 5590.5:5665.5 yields -0.1 Angstrom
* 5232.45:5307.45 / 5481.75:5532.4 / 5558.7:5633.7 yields -0.7 Angstrom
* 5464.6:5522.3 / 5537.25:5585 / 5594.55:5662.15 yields -1.1 Angstrom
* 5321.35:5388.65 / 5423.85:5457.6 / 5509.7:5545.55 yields 0.2 Angstrom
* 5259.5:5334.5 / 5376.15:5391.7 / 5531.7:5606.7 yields -0.4 Angstrom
